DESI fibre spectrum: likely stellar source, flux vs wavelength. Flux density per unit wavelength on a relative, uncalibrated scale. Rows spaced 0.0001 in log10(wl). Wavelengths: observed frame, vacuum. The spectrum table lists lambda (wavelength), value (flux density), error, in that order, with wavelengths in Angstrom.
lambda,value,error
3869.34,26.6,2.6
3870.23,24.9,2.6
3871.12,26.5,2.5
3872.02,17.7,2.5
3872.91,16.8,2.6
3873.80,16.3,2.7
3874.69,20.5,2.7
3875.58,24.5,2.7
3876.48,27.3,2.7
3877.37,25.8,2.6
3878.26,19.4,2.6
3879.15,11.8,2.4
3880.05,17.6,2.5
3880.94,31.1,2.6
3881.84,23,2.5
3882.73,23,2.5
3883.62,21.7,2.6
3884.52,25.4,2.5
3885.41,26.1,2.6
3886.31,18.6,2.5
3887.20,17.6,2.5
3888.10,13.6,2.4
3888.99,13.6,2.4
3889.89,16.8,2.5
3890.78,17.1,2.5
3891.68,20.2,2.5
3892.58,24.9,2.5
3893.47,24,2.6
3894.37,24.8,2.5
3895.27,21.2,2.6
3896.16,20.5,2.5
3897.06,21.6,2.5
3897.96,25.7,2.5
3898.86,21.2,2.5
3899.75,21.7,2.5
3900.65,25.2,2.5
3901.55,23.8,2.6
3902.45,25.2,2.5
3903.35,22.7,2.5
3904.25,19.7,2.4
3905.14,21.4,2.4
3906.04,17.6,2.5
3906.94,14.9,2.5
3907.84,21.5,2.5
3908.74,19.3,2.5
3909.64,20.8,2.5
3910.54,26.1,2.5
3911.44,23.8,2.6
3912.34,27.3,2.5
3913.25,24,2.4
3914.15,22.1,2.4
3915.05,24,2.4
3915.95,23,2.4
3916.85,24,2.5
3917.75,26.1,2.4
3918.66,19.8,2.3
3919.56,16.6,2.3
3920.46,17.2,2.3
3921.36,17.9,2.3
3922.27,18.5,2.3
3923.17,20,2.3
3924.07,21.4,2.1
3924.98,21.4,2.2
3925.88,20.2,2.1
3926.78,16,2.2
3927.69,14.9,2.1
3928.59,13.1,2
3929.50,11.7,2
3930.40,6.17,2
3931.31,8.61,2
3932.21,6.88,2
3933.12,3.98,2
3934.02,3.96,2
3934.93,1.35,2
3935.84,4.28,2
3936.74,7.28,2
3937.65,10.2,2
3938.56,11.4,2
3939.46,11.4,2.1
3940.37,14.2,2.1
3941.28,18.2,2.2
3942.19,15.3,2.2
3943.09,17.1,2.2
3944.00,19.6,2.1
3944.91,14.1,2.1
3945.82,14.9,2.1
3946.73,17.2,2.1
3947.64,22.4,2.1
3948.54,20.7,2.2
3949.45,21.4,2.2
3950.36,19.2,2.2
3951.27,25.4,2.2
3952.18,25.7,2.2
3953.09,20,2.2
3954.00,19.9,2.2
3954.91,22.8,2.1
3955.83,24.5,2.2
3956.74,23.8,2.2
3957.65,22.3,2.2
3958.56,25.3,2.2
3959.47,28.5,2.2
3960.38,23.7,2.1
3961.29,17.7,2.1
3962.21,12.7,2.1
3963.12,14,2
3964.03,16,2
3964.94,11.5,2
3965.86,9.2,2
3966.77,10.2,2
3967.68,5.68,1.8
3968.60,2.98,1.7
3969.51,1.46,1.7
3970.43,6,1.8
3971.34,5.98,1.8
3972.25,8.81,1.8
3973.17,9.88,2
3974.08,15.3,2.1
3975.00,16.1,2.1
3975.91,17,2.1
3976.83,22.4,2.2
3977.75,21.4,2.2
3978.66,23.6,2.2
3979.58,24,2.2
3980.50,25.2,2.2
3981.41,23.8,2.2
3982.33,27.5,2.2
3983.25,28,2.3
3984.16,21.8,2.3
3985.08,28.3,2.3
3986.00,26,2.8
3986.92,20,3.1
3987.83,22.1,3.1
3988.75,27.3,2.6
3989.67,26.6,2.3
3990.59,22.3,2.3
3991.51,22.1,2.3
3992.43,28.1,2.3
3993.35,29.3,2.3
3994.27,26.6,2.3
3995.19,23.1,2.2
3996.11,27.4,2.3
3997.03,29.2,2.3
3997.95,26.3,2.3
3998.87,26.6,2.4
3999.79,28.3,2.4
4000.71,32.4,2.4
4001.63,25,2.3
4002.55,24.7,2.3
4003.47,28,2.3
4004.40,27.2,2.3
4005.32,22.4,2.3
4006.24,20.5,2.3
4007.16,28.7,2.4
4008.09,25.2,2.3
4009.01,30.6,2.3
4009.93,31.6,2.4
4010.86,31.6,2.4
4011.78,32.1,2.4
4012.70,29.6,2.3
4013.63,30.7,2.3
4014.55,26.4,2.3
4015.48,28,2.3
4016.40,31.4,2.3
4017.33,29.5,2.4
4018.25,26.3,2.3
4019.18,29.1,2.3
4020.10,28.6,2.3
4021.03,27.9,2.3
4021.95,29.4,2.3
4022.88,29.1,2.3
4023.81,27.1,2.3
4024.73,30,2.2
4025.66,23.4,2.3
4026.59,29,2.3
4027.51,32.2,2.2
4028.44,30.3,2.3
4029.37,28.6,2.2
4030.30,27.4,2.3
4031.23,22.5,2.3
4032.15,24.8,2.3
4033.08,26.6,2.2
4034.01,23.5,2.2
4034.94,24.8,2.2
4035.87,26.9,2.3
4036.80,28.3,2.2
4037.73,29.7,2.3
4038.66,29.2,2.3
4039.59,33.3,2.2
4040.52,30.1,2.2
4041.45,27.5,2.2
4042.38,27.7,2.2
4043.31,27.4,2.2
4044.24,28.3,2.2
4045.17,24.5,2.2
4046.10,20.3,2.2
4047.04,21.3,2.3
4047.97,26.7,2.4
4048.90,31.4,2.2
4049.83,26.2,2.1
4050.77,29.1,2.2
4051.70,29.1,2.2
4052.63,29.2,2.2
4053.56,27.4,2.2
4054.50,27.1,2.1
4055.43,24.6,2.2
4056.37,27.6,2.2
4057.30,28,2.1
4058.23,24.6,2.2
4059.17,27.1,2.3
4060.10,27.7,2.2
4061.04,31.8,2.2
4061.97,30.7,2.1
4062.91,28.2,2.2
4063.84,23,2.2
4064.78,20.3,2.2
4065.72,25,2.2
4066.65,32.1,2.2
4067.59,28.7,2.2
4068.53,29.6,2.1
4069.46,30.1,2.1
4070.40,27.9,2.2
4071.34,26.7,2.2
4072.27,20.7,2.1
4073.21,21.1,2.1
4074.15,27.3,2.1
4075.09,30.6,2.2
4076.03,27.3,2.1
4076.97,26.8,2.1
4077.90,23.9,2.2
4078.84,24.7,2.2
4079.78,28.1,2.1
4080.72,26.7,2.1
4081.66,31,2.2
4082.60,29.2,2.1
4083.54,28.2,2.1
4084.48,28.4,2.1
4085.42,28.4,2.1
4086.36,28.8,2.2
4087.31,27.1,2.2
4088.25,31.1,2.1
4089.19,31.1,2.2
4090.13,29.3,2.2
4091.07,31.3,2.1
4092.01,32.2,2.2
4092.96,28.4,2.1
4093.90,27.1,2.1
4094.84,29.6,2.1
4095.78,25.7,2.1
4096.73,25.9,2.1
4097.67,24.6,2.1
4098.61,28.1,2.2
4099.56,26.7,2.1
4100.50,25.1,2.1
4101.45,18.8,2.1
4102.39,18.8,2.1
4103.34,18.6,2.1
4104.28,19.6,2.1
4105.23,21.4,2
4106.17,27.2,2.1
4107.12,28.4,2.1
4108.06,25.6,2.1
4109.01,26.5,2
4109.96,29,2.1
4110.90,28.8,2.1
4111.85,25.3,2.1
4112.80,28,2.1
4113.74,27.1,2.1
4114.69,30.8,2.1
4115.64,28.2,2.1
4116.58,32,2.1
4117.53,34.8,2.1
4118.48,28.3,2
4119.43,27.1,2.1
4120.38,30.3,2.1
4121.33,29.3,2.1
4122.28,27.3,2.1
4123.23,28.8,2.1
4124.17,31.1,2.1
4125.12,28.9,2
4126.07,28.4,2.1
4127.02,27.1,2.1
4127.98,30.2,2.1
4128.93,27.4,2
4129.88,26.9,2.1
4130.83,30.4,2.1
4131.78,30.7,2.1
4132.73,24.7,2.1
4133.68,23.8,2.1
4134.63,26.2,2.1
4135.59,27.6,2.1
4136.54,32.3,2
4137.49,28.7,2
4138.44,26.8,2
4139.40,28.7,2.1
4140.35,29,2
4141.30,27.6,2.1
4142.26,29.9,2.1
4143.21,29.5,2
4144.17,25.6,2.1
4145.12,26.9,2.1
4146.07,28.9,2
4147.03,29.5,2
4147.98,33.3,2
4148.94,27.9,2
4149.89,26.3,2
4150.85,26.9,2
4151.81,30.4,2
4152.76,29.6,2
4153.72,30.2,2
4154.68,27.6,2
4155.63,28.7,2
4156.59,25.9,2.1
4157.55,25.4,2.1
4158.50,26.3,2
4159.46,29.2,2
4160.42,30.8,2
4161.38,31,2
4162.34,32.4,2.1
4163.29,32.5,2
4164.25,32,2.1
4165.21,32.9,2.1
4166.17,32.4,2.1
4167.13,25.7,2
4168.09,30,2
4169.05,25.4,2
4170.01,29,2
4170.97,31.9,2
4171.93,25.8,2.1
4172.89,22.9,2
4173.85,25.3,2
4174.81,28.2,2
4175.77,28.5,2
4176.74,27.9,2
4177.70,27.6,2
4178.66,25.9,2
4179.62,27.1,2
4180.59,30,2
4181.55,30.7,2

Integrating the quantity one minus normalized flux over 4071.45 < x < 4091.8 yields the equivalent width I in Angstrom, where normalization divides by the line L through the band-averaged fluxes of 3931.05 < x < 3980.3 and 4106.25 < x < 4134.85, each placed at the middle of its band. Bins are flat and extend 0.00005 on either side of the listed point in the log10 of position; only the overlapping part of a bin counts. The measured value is -1.9 Angstrom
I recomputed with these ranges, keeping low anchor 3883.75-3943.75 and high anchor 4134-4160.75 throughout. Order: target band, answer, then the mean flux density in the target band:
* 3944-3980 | 5.59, 17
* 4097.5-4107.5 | 1.17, 23.3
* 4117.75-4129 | -0.64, 28.8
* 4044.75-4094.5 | -4.96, 27.5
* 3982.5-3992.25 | -1.50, 24.6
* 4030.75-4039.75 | -1.26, 26.8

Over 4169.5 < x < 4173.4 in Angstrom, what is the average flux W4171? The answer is 27.4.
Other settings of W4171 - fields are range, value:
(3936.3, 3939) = 9.61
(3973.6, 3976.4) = 16.1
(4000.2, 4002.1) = 28.7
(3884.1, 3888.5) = 20.3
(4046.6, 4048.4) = 24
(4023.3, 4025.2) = 28.6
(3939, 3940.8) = 12.8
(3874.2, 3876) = 22.4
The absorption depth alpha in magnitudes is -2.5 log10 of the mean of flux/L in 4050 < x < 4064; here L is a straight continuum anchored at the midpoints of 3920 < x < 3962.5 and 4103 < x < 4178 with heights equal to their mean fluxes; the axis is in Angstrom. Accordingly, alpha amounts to -0.189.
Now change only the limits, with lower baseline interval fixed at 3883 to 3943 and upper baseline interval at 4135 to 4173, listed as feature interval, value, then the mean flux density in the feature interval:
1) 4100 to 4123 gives 0.02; 26.5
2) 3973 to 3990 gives -0.07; 22.6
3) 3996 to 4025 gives -0.24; 28.2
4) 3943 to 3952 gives 0.01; 19.5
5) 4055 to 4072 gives -0.10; 27.4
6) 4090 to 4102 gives -0.03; 27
